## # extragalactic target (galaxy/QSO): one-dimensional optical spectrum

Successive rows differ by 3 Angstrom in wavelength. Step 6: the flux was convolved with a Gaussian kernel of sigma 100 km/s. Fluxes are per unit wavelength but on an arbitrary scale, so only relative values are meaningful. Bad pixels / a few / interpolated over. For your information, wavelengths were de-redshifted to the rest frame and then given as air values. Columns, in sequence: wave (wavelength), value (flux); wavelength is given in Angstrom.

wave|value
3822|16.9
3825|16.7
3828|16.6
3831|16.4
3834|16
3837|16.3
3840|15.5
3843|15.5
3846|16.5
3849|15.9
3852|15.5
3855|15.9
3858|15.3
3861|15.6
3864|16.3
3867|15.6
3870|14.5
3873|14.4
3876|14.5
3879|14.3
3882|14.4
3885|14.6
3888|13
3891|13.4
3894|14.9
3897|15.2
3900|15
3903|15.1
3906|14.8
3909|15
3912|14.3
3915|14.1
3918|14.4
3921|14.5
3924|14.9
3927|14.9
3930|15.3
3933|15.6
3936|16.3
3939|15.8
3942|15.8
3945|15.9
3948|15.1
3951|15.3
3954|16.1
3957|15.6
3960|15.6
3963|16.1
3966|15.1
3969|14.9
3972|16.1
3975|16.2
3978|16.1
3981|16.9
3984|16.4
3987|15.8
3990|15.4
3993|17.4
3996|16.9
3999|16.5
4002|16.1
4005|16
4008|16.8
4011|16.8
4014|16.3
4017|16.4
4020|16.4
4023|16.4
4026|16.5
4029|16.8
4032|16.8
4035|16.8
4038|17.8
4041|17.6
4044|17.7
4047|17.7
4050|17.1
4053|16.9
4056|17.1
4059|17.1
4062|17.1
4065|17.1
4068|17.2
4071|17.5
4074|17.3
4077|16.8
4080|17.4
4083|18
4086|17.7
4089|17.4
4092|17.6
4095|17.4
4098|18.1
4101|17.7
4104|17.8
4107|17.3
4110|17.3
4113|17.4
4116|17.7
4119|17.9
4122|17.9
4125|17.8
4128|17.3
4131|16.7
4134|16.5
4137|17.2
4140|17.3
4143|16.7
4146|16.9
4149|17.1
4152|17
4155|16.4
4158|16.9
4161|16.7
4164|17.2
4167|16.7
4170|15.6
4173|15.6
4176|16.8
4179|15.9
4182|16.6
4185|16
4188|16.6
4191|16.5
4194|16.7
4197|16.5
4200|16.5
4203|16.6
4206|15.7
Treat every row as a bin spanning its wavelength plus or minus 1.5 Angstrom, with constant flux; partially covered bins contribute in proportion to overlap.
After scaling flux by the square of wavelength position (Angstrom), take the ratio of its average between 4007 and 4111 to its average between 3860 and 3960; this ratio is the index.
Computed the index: 1.24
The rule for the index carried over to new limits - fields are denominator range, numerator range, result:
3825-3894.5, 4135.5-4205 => 1.27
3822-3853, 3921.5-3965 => 1.02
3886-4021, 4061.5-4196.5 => 1.19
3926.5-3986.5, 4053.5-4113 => 1.18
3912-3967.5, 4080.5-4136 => 1.24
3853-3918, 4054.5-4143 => 1.31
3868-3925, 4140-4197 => 1.31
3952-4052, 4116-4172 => 1.11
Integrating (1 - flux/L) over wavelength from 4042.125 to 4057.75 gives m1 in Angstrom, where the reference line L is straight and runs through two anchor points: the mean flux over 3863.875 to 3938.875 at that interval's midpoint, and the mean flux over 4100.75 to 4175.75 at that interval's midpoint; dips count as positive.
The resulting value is -1.1 Angstrom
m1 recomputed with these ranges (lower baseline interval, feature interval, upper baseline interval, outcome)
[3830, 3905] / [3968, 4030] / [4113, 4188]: -1.52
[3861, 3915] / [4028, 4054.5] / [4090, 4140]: -1.11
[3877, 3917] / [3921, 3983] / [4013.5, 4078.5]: -0.98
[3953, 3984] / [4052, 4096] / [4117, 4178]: -2.18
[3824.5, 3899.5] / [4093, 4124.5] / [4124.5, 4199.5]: -2.36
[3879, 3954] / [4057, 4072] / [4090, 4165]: -0.56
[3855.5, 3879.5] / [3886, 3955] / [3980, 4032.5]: 2.95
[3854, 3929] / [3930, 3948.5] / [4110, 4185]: -0.73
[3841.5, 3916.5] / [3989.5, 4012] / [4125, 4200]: -1.22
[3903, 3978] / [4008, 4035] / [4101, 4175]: -0.91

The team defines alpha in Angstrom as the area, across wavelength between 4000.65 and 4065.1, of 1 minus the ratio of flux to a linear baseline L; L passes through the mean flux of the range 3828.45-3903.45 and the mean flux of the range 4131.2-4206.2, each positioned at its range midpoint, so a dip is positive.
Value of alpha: -3.7 Angstrom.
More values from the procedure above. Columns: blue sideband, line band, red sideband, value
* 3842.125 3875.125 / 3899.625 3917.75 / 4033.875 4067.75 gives 1.5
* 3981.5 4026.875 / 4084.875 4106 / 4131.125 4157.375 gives -1.2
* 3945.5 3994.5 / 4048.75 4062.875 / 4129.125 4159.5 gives -0.6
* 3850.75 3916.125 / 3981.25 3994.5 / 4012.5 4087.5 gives -0.1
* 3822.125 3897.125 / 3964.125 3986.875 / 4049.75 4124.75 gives 0.6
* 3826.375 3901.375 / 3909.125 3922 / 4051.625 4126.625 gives 1.1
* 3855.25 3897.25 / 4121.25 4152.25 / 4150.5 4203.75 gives -1.6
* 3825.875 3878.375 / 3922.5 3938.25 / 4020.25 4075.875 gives 0.8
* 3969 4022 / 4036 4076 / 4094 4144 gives -1.0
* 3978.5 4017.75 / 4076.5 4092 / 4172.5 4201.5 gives -1.0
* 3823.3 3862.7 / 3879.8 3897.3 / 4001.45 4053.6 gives 2.2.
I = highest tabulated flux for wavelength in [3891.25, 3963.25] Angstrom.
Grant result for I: 16.3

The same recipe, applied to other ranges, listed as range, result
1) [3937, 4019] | 17.4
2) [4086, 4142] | 18.1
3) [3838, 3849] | 16.5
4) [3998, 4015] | 16.8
